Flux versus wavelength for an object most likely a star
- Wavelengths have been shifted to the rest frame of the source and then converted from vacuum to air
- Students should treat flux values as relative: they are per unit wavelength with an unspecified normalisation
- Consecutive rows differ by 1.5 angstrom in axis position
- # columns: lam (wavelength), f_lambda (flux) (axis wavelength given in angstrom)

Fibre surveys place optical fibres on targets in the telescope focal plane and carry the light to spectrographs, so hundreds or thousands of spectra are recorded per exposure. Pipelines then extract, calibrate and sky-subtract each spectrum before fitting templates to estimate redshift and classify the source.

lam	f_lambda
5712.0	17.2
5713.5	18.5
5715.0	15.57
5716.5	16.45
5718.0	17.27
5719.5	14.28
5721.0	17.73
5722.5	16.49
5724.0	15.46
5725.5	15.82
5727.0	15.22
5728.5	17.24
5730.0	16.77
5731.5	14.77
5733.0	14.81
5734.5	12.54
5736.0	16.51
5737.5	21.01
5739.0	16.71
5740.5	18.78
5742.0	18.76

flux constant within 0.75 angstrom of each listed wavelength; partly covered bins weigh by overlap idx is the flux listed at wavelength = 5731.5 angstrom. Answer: 14.77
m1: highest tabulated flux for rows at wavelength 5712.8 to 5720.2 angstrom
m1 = 18.5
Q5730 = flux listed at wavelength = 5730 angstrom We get 16.77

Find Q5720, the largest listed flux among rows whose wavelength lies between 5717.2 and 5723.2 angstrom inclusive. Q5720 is 17.73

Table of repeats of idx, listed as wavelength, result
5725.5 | 15.82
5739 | 16.71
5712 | 17.2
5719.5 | 14.28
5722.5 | 16.49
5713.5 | 18.5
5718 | 17.27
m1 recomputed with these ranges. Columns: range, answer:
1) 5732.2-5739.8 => 21.01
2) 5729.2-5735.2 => 16.77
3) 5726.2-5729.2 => 17.24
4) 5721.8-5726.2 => 16.49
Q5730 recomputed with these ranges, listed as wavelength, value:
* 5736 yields 16.51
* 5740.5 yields 18.78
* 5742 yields 18.76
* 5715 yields 15.57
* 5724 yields 15.46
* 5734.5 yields 12.54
